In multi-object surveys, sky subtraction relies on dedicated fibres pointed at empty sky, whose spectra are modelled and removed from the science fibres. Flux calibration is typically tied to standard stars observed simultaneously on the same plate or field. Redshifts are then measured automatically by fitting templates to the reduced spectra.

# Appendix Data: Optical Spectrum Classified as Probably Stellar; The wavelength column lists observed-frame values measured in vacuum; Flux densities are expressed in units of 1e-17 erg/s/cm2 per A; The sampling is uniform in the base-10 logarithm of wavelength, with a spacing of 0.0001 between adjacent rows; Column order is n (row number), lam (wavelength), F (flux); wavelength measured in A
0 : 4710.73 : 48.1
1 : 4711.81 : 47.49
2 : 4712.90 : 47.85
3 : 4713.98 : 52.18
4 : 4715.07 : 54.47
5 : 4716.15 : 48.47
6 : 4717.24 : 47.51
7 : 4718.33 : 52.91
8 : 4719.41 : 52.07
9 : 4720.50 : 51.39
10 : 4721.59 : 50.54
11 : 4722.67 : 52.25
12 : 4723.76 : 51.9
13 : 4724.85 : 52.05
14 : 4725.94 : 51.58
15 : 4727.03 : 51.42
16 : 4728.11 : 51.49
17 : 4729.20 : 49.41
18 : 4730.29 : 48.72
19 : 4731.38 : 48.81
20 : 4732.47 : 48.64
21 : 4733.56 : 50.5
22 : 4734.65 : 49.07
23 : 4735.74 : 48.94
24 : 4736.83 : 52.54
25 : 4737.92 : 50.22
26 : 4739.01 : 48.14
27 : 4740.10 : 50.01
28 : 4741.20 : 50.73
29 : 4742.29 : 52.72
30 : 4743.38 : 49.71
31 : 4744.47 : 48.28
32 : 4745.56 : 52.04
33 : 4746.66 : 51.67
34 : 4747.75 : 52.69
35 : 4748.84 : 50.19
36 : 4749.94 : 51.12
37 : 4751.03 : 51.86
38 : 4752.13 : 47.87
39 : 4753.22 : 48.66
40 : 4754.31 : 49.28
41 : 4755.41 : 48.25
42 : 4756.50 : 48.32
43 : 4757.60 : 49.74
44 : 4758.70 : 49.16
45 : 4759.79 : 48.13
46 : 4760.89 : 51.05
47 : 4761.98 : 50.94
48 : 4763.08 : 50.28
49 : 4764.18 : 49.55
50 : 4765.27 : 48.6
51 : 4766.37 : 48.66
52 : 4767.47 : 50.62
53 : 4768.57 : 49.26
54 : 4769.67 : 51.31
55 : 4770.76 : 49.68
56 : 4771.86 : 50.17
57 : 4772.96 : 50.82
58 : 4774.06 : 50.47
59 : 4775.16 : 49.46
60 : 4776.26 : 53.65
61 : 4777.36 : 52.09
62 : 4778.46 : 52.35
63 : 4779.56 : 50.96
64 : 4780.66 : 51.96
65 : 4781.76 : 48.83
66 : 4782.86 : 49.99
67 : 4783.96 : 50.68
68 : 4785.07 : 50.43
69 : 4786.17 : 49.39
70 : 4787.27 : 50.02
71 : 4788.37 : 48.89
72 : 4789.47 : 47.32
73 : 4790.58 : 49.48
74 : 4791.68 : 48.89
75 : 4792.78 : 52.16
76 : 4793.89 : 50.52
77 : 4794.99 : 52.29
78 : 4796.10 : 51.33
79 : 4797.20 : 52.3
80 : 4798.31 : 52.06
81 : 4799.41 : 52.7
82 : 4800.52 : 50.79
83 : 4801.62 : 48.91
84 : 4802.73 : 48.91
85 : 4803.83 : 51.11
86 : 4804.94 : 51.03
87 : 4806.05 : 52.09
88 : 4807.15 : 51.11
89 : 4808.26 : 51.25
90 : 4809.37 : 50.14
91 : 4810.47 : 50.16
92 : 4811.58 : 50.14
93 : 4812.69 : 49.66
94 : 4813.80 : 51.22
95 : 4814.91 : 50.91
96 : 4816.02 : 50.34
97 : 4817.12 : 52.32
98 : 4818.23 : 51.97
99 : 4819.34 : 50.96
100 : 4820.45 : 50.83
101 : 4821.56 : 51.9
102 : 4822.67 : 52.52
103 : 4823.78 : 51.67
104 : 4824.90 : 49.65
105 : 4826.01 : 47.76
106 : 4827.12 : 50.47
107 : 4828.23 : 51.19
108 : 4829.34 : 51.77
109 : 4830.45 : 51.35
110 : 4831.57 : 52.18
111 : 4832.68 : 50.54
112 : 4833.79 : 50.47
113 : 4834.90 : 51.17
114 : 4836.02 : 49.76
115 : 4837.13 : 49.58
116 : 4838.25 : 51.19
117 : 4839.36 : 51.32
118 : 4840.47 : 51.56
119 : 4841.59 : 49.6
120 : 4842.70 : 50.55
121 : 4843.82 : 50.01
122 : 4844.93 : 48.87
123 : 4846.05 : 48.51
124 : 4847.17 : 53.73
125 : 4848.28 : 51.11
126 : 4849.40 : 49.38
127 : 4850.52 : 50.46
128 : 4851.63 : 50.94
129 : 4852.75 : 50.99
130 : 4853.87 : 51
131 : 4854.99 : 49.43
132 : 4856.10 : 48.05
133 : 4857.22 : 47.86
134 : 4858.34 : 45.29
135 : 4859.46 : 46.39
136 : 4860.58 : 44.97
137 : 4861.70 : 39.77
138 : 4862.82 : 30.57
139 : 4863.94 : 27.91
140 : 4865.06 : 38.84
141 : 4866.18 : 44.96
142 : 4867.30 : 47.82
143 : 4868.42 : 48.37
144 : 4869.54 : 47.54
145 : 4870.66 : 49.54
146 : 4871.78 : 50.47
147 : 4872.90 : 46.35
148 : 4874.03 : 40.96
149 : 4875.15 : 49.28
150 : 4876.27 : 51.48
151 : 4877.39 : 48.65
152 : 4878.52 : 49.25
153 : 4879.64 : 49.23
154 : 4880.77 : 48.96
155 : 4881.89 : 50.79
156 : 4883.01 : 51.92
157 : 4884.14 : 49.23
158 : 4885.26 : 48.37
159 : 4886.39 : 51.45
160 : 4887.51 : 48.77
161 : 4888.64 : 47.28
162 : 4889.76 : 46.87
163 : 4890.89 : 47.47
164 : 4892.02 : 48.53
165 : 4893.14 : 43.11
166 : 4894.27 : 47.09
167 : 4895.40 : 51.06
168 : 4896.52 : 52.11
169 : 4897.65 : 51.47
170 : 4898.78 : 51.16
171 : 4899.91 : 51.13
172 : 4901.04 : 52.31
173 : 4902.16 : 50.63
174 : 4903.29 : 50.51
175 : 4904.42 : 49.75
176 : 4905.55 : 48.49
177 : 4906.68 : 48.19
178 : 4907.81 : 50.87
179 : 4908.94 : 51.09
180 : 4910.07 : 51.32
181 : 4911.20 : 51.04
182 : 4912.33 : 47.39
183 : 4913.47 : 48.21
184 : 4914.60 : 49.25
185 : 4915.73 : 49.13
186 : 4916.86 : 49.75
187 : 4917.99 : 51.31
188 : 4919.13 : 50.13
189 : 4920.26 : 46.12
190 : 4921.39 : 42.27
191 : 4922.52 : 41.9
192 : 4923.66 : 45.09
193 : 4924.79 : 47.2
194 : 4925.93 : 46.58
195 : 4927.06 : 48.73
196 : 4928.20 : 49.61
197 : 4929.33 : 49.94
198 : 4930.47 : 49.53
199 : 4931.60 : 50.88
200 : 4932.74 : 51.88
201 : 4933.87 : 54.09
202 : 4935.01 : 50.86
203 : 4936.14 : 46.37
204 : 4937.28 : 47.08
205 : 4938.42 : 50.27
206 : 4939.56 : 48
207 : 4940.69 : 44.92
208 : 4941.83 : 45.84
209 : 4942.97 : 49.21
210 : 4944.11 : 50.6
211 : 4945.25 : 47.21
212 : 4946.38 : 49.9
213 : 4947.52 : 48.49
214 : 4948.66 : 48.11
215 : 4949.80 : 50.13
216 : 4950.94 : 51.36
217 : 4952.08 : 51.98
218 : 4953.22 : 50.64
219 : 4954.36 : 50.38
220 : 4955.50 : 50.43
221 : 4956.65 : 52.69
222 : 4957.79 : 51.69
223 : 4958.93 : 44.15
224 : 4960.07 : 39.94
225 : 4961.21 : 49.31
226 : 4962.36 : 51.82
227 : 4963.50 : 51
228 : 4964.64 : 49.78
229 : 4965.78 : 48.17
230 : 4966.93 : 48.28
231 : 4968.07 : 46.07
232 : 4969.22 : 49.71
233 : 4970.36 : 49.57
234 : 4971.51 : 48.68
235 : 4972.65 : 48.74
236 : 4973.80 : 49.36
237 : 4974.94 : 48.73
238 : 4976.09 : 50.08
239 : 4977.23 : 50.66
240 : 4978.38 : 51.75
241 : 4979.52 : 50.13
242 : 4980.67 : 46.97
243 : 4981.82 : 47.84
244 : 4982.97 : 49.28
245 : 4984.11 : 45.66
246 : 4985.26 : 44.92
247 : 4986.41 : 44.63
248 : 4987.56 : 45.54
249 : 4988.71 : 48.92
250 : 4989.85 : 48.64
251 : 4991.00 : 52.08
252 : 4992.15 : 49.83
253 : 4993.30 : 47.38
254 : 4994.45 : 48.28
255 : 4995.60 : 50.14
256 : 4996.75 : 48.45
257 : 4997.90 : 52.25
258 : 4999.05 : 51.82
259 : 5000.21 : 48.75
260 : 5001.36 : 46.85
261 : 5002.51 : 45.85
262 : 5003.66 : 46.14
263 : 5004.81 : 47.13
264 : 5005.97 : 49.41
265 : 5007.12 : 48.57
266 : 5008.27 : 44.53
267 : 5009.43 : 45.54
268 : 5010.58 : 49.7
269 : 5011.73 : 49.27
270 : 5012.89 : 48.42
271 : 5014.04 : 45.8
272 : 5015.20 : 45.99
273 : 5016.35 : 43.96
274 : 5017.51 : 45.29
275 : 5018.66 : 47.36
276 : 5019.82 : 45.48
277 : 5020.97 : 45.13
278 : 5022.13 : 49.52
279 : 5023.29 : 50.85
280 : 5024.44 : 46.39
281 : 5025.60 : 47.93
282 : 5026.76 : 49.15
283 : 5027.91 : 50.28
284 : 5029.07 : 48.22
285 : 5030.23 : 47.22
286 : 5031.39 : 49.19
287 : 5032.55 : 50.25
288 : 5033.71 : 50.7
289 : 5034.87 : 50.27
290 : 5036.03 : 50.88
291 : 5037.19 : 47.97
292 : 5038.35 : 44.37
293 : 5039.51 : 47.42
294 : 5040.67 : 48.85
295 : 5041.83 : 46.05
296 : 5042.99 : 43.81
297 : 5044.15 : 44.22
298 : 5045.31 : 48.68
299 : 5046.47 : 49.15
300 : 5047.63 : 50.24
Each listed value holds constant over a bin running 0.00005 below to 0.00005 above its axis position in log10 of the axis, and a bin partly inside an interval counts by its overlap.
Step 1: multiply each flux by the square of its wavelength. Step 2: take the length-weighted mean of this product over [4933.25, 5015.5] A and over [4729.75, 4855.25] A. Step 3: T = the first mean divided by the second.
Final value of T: 1.0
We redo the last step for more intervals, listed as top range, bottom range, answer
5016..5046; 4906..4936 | 1.02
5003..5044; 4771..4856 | 1.02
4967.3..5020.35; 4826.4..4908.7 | 1.04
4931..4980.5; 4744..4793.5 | 1.06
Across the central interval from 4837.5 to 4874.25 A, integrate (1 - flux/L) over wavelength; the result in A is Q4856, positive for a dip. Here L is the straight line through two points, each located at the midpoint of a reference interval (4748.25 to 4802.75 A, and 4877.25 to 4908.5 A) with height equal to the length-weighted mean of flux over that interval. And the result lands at 1.88 A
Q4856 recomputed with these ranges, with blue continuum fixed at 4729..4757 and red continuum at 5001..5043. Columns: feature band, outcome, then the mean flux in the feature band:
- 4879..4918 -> -0.7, 49.6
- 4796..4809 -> -0.4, 51.1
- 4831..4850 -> -0.6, 50.5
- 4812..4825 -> -0.5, 51.2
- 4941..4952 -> -0.2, 49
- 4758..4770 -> 0.0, 49.7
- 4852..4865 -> 1.4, 43.7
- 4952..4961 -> -0.1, 48.8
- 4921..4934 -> 0.1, 48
